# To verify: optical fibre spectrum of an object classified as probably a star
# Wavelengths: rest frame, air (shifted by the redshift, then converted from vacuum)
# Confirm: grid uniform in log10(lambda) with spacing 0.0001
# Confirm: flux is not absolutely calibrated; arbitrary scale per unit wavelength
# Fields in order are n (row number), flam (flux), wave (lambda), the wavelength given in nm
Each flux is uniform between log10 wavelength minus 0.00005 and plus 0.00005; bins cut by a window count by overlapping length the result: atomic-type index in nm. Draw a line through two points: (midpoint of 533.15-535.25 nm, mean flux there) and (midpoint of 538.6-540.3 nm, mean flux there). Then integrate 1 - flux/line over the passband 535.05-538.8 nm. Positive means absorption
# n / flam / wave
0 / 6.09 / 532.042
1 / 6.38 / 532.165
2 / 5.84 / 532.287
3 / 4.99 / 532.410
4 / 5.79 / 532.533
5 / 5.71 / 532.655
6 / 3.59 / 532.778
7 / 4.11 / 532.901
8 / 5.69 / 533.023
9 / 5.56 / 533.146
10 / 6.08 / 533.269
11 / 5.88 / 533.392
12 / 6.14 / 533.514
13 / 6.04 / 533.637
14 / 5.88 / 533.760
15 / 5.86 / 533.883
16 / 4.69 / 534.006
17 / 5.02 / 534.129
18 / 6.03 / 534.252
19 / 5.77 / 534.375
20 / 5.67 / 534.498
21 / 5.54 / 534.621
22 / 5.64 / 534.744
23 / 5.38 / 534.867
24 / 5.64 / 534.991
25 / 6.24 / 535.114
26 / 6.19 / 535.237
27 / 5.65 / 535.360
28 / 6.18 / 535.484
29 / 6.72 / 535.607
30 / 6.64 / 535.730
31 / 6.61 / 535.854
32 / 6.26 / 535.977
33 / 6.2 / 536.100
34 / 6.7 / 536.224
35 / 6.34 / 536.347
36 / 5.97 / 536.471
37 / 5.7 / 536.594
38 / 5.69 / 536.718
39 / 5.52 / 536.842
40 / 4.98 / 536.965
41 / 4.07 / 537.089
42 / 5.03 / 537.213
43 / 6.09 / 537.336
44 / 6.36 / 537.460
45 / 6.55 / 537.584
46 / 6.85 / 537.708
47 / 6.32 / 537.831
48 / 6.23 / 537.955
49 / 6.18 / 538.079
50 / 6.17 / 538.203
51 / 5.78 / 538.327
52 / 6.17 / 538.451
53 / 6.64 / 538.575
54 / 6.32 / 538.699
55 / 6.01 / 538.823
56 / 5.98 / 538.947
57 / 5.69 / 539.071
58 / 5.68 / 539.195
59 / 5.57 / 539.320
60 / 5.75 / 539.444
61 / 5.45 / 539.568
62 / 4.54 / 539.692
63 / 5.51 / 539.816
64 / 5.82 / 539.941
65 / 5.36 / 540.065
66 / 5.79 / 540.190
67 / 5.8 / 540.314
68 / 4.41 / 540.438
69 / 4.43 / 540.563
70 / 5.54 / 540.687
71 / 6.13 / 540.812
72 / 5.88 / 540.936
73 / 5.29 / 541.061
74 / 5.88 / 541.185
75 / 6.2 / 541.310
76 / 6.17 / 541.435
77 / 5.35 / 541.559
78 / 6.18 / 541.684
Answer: -0.25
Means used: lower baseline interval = 5.73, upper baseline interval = 5.68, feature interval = 6.08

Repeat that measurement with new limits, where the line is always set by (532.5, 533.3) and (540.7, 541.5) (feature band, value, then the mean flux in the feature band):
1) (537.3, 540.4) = -0.13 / 5.93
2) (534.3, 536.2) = -0.23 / 6.04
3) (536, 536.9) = -0.09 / 6.03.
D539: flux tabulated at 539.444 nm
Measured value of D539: 5.75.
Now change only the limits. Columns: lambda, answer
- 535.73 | 6.64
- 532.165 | 6.38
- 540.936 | 5.88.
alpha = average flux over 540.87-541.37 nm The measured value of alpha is 5.82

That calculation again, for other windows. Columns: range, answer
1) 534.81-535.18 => 5.76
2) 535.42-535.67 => 6.44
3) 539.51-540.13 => 5.33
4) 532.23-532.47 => 5.4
